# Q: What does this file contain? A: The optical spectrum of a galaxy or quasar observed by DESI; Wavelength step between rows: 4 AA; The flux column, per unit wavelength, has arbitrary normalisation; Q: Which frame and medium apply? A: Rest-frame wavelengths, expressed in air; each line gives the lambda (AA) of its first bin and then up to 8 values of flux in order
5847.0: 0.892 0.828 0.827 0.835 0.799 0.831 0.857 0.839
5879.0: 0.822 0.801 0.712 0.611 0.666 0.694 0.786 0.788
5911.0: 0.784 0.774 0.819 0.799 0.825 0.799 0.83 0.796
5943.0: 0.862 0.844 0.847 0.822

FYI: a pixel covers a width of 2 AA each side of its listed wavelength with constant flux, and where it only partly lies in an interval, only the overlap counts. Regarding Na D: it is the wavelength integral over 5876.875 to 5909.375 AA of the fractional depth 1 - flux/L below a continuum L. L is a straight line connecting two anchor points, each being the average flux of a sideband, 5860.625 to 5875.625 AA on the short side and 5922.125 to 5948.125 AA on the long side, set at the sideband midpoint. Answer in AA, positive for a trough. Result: 3.6 AA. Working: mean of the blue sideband 0.831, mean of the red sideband 0.822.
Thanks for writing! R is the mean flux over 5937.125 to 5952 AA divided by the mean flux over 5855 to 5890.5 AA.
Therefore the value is 1.04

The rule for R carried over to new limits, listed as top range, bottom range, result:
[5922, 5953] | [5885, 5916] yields 1.14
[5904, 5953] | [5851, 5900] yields 1.04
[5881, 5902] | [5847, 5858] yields 0.83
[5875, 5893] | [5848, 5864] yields 0.90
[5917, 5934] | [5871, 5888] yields 1.01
